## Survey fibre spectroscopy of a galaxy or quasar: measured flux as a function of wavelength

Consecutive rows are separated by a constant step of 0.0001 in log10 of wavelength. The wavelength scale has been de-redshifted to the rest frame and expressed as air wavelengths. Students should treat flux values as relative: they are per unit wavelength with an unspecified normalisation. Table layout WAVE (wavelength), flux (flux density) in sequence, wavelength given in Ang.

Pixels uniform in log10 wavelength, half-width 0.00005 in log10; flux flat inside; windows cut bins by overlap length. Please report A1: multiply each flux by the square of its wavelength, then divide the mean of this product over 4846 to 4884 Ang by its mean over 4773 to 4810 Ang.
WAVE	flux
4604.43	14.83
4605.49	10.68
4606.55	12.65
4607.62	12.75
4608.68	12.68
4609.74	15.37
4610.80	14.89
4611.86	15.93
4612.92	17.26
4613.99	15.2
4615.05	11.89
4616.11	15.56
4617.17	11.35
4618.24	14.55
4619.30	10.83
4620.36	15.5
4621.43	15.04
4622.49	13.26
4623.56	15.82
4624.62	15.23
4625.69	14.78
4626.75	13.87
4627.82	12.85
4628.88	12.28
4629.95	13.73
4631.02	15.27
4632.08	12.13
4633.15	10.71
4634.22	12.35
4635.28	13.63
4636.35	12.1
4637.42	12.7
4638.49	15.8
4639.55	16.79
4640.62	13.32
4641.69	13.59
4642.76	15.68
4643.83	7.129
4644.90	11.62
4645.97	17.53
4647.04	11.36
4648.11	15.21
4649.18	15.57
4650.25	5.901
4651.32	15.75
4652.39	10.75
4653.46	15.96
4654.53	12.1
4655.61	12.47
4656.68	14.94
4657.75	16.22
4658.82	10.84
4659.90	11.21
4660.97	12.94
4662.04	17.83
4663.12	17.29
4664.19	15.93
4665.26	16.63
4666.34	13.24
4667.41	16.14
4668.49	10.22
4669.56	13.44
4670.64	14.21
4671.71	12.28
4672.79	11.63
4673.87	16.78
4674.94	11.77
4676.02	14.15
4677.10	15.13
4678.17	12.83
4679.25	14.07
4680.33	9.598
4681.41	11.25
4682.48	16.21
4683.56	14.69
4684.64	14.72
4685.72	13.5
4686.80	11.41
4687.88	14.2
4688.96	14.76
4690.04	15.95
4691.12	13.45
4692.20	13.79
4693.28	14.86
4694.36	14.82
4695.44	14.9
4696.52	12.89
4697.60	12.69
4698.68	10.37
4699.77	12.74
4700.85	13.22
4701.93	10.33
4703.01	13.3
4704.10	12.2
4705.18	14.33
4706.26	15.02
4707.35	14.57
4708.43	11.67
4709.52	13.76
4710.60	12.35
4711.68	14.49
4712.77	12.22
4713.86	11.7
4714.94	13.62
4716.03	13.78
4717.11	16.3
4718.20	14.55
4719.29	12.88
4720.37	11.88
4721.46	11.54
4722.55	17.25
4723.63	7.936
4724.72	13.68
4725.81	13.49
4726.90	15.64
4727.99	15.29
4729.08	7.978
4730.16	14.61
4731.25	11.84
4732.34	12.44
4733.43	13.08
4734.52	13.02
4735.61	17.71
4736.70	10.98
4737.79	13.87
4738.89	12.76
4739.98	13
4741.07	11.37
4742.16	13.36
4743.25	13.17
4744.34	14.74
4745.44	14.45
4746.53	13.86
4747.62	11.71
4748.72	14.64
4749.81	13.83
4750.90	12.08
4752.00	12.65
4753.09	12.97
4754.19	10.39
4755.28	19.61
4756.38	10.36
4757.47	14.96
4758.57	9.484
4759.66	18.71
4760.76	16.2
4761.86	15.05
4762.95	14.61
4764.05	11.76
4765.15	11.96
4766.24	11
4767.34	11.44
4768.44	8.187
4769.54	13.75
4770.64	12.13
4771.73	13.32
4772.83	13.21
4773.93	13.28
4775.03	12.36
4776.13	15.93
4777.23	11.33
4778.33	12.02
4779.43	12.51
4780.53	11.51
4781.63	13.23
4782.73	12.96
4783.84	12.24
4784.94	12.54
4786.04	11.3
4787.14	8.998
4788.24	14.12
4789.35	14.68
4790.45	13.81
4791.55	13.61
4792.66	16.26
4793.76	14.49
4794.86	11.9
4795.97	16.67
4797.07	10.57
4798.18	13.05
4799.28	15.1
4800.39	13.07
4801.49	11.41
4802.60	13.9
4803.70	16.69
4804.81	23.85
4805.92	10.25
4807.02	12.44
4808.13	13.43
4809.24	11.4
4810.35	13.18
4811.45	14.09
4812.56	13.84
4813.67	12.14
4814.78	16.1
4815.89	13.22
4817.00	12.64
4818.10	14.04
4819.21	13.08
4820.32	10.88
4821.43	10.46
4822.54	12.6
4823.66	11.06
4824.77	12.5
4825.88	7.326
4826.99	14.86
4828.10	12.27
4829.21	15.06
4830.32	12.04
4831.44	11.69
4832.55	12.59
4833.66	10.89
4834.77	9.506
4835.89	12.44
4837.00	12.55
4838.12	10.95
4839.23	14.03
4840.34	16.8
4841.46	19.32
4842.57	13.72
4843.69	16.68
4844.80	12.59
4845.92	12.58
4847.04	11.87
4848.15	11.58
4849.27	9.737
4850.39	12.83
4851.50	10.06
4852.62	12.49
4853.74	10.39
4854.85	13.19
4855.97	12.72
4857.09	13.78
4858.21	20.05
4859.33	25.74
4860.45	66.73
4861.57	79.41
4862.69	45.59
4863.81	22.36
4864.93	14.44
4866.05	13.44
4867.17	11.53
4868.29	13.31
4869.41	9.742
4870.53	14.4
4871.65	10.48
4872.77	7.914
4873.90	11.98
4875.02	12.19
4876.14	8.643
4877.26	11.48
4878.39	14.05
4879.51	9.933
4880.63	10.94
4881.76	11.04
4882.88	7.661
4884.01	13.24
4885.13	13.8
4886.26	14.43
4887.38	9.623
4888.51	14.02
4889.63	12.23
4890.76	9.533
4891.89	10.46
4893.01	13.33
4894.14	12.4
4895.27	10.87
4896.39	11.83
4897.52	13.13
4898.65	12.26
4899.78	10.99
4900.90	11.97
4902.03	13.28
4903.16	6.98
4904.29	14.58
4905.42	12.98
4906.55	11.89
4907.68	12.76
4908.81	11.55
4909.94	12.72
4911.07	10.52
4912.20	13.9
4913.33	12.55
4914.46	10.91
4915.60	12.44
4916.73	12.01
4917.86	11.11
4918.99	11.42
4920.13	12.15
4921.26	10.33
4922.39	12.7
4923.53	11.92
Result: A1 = 1.33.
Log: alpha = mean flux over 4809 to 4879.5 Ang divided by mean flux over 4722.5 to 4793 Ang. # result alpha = 1.2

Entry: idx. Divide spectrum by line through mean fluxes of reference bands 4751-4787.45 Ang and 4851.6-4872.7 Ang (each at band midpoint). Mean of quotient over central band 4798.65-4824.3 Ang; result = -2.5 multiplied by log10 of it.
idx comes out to 0.25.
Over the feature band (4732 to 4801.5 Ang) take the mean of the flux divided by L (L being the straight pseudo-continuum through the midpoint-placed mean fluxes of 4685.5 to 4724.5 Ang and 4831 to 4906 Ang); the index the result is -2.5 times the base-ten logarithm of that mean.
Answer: 0.06 mag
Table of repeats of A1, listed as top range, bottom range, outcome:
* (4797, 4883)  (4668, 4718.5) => 1.19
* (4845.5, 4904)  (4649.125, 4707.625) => 1.23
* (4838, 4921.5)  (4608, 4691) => 1.17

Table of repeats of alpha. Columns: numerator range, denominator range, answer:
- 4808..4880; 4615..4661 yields 1.14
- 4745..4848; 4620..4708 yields 0.96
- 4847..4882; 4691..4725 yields 1.34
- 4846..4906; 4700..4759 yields 1.16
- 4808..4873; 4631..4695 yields 1.16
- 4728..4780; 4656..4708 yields 0.95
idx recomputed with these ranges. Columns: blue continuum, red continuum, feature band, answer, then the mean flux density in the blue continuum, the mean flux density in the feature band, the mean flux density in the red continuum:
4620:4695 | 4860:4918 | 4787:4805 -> 0.02 mag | 13.7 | 14.2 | 14.9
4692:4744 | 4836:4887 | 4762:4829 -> 0.15 mag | 13.2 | 13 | 16.4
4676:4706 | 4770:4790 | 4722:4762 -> -0.04 mag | 13.4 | 13.4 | 12.7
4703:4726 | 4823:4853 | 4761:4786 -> 0.03 mag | 13.3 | 12.6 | 12.6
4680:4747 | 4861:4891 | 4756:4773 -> 0.10 mag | 13.3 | 12.9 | 15.9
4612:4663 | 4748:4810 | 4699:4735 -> 0.03 mag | 13.6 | 13.1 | 13.3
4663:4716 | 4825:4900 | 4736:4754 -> 0.07 mag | 13.5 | 13.1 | 15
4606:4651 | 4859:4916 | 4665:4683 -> 0.04 mag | 13.6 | 13.5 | 15.3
